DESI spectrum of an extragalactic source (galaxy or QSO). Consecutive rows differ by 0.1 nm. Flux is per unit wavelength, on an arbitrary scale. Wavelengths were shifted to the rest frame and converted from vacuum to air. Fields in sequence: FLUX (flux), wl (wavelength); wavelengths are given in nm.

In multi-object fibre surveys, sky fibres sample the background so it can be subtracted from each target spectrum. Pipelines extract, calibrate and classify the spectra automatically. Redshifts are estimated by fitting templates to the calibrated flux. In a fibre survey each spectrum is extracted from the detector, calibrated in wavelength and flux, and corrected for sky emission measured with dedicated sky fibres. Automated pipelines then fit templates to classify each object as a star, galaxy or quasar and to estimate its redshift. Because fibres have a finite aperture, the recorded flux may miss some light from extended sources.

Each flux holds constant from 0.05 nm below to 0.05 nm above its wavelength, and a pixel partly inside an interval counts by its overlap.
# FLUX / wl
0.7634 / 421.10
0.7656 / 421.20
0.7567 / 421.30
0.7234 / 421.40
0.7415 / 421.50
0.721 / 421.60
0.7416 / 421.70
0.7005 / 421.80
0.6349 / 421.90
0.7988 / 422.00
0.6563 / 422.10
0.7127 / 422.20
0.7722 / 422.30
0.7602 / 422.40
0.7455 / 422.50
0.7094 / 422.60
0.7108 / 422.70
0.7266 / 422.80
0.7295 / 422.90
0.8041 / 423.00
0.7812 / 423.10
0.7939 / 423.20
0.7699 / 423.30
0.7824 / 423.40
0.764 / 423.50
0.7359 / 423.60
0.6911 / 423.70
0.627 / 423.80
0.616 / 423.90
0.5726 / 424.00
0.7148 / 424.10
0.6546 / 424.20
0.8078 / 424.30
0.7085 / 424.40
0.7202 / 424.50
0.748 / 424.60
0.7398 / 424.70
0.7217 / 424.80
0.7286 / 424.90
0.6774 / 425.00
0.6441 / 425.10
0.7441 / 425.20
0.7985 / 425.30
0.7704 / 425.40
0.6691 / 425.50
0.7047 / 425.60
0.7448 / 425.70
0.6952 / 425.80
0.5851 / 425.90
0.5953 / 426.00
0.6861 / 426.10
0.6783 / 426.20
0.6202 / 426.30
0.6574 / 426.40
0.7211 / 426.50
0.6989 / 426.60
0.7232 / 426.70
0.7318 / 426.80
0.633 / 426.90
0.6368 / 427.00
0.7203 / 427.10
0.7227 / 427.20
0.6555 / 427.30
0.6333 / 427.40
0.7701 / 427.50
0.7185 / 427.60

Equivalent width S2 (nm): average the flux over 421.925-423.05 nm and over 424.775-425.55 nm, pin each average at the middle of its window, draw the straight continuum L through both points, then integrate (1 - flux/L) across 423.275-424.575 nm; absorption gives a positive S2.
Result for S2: 0.04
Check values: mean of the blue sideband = 0.736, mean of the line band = 0.705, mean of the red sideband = 0.719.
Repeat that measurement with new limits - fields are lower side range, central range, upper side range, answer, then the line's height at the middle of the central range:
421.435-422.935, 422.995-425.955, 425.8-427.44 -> -0.083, 0.696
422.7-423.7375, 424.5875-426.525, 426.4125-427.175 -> 0.056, 0.716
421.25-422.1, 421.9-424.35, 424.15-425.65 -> -0.006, 0.723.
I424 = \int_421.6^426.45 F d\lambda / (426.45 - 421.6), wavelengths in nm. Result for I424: 0.712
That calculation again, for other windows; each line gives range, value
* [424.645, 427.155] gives 0.693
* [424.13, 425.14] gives 0.716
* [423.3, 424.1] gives 0.691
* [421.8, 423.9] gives 0.732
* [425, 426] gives 0.699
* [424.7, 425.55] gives 0.72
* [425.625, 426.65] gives 0.669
